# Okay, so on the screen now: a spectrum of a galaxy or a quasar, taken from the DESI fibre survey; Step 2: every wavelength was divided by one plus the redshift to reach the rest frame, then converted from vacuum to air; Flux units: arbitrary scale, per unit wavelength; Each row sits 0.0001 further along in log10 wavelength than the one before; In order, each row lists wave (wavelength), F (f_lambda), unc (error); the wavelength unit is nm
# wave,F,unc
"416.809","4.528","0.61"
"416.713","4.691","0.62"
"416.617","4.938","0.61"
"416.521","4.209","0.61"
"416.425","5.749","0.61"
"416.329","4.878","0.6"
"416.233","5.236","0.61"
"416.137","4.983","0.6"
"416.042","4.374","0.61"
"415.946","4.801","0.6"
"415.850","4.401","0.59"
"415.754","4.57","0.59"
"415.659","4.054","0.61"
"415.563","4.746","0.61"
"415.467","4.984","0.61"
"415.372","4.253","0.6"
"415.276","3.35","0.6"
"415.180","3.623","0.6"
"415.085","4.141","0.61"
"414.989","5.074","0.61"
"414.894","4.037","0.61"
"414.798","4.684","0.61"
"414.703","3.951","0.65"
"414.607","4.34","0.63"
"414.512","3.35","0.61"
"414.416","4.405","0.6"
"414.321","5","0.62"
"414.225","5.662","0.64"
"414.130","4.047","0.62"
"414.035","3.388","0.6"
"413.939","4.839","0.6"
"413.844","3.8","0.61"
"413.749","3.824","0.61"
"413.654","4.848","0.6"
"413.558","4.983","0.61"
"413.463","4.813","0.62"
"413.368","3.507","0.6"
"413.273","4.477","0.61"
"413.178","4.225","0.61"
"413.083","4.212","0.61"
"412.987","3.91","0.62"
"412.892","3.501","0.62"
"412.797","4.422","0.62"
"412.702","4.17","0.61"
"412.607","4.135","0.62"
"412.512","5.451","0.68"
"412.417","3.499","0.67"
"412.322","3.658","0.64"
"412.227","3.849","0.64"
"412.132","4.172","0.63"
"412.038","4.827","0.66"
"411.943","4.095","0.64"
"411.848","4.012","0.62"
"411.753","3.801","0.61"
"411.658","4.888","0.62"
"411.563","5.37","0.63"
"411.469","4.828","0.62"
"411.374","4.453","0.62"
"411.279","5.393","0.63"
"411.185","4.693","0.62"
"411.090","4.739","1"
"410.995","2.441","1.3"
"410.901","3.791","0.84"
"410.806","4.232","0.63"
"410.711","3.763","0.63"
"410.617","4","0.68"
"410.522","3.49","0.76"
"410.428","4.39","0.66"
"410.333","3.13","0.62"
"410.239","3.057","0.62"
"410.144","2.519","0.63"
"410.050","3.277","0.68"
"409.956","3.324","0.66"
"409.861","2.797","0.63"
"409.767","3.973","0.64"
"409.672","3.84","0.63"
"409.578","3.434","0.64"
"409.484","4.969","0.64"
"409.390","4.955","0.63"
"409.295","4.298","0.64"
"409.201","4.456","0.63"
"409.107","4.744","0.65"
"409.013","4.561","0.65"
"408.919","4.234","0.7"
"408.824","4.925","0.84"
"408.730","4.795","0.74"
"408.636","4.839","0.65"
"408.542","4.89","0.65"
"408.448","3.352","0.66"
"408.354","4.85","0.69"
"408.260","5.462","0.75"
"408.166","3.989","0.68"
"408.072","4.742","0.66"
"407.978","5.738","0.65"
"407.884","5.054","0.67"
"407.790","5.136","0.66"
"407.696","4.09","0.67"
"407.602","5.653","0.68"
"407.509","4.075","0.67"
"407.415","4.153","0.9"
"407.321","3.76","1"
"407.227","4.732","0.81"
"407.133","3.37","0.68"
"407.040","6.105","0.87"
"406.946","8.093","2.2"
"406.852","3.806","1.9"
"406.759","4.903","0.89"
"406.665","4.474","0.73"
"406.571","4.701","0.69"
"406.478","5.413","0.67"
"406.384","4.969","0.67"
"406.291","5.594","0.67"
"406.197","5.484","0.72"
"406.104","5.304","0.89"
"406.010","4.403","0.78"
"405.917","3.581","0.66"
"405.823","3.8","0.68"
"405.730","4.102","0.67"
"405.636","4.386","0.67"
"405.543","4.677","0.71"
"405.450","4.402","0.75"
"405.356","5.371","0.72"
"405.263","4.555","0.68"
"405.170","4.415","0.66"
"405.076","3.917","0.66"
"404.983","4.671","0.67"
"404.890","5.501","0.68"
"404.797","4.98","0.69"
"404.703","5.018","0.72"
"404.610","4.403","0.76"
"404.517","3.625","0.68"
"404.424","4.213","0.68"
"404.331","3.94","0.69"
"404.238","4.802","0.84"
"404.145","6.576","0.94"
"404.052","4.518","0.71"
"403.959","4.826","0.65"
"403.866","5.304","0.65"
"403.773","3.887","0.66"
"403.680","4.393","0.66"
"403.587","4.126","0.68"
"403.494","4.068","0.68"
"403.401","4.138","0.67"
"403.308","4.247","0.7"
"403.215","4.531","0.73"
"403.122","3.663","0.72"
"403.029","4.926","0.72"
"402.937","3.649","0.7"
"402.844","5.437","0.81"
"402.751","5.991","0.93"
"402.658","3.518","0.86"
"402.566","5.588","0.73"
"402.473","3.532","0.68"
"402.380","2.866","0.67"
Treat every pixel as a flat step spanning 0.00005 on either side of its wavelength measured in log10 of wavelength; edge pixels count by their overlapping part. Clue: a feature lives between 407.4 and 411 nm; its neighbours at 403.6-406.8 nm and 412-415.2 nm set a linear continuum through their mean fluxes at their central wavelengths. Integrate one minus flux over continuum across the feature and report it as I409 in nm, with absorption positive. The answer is 0.22 nm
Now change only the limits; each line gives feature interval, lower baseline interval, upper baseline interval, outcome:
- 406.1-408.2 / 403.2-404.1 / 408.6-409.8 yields -0.23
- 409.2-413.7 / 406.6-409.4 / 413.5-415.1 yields 0.43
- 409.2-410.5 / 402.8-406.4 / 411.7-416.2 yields 0.21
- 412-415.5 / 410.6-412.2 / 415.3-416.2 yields 0.16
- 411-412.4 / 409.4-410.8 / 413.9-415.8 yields -0.20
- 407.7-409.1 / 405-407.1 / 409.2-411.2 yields -0.17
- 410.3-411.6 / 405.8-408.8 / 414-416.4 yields 0.12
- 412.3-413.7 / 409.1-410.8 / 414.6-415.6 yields -0.06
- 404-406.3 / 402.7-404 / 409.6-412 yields -0.14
